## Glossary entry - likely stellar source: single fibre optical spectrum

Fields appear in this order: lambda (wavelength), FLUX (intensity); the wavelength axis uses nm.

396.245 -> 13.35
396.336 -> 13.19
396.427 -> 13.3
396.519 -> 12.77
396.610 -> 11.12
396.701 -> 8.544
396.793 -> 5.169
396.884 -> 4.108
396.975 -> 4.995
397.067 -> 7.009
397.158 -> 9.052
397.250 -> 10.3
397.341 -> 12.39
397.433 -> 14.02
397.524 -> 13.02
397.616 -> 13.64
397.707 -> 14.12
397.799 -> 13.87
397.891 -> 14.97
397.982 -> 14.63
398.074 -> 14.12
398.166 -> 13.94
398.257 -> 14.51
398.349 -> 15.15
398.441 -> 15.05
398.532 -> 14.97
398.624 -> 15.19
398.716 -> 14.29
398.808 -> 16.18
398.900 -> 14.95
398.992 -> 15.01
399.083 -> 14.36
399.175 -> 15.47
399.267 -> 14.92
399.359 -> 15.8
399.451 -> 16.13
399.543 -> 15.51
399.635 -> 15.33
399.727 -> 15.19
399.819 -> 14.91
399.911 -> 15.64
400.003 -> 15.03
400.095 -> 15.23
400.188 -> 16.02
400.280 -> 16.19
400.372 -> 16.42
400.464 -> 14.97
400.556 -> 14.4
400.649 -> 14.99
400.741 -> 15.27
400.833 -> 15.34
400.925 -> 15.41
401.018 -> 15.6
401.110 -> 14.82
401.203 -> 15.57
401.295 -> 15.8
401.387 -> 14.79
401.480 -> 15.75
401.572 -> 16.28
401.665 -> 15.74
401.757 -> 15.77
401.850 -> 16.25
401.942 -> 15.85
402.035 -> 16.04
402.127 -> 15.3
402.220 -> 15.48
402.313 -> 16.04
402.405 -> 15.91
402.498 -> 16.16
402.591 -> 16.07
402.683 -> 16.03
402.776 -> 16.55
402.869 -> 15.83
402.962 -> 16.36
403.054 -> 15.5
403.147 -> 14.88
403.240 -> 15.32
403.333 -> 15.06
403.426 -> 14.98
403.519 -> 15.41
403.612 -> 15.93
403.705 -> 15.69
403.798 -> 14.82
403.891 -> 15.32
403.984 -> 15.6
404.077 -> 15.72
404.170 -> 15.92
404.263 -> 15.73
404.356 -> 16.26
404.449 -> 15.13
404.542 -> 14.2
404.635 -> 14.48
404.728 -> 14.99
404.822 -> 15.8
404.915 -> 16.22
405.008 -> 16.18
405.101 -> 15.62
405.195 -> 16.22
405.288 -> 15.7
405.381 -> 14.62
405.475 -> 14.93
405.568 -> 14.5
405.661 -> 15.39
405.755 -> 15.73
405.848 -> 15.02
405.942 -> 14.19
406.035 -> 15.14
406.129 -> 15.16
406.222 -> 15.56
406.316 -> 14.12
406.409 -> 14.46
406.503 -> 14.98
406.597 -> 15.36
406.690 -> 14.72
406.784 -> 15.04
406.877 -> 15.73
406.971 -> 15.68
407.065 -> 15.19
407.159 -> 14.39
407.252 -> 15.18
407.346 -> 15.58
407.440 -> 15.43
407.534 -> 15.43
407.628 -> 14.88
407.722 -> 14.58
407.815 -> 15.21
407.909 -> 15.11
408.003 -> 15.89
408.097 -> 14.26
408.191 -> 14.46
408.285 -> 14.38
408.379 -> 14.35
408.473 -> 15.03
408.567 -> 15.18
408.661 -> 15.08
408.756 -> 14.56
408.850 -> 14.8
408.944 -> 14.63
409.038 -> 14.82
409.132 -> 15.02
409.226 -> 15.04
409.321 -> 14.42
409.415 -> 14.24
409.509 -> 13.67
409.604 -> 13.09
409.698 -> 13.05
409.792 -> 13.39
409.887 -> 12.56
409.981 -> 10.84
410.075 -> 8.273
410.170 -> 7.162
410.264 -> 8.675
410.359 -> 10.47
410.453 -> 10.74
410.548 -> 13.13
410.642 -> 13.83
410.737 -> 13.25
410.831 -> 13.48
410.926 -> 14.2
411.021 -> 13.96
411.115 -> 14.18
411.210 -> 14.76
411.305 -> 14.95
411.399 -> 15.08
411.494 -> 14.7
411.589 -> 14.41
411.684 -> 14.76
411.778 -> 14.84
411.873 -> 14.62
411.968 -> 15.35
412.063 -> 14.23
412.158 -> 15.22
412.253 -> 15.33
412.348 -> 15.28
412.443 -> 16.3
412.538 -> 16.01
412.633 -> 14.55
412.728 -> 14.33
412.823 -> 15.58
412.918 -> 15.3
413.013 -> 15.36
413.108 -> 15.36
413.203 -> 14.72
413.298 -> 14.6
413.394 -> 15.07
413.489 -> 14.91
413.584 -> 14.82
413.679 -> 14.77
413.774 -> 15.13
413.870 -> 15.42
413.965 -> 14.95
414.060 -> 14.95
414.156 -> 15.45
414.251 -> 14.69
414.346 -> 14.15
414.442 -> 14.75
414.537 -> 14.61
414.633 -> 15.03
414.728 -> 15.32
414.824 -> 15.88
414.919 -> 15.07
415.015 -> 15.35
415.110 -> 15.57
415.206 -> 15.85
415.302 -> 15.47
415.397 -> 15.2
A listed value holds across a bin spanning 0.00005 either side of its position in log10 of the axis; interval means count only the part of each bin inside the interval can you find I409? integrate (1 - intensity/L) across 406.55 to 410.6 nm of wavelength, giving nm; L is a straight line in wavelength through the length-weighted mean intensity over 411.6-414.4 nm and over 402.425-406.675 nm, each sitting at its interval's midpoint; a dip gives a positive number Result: 0.35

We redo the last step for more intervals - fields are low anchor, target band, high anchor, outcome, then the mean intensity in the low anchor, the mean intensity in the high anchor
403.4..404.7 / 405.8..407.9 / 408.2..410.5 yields -0.13 nm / 15.4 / 13.1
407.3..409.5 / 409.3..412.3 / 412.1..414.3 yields 0.35 nm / 14.9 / 15.1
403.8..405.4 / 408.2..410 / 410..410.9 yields -0.31 nm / 15.5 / 11.1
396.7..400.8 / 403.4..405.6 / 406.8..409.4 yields -0.14 nm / 13.7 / 15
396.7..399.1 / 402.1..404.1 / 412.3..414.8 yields -0.34 nm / 12.6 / 15.1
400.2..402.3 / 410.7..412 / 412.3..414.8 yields 0.06 nm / 15.6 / 15.1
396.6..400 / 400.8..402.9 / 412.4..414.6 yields -0.32 nm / 13.2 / 15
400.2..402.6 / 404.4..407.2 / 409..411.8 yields -0.14 nm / 15.6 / 13.1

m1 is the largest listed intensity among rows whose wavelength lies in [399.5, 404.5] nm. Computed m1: 16.55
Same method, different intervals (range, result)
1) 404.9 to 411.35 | 16.22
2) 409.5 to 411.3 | 14.76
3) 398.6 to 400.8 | 16.42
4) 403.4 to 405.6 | 16.26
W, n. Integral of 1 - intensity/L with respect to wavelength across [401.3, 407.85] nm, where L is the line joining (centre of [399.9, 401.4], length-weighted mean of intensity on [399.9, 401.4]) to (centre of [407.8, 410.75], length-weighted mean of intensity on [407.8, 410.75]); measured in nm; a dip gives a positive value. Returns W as -0.43 nm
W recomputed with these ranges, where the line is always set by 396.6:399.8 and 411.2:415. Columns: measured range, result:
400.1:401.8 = -0.258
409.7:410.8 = 0.257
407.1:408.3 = -0.057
